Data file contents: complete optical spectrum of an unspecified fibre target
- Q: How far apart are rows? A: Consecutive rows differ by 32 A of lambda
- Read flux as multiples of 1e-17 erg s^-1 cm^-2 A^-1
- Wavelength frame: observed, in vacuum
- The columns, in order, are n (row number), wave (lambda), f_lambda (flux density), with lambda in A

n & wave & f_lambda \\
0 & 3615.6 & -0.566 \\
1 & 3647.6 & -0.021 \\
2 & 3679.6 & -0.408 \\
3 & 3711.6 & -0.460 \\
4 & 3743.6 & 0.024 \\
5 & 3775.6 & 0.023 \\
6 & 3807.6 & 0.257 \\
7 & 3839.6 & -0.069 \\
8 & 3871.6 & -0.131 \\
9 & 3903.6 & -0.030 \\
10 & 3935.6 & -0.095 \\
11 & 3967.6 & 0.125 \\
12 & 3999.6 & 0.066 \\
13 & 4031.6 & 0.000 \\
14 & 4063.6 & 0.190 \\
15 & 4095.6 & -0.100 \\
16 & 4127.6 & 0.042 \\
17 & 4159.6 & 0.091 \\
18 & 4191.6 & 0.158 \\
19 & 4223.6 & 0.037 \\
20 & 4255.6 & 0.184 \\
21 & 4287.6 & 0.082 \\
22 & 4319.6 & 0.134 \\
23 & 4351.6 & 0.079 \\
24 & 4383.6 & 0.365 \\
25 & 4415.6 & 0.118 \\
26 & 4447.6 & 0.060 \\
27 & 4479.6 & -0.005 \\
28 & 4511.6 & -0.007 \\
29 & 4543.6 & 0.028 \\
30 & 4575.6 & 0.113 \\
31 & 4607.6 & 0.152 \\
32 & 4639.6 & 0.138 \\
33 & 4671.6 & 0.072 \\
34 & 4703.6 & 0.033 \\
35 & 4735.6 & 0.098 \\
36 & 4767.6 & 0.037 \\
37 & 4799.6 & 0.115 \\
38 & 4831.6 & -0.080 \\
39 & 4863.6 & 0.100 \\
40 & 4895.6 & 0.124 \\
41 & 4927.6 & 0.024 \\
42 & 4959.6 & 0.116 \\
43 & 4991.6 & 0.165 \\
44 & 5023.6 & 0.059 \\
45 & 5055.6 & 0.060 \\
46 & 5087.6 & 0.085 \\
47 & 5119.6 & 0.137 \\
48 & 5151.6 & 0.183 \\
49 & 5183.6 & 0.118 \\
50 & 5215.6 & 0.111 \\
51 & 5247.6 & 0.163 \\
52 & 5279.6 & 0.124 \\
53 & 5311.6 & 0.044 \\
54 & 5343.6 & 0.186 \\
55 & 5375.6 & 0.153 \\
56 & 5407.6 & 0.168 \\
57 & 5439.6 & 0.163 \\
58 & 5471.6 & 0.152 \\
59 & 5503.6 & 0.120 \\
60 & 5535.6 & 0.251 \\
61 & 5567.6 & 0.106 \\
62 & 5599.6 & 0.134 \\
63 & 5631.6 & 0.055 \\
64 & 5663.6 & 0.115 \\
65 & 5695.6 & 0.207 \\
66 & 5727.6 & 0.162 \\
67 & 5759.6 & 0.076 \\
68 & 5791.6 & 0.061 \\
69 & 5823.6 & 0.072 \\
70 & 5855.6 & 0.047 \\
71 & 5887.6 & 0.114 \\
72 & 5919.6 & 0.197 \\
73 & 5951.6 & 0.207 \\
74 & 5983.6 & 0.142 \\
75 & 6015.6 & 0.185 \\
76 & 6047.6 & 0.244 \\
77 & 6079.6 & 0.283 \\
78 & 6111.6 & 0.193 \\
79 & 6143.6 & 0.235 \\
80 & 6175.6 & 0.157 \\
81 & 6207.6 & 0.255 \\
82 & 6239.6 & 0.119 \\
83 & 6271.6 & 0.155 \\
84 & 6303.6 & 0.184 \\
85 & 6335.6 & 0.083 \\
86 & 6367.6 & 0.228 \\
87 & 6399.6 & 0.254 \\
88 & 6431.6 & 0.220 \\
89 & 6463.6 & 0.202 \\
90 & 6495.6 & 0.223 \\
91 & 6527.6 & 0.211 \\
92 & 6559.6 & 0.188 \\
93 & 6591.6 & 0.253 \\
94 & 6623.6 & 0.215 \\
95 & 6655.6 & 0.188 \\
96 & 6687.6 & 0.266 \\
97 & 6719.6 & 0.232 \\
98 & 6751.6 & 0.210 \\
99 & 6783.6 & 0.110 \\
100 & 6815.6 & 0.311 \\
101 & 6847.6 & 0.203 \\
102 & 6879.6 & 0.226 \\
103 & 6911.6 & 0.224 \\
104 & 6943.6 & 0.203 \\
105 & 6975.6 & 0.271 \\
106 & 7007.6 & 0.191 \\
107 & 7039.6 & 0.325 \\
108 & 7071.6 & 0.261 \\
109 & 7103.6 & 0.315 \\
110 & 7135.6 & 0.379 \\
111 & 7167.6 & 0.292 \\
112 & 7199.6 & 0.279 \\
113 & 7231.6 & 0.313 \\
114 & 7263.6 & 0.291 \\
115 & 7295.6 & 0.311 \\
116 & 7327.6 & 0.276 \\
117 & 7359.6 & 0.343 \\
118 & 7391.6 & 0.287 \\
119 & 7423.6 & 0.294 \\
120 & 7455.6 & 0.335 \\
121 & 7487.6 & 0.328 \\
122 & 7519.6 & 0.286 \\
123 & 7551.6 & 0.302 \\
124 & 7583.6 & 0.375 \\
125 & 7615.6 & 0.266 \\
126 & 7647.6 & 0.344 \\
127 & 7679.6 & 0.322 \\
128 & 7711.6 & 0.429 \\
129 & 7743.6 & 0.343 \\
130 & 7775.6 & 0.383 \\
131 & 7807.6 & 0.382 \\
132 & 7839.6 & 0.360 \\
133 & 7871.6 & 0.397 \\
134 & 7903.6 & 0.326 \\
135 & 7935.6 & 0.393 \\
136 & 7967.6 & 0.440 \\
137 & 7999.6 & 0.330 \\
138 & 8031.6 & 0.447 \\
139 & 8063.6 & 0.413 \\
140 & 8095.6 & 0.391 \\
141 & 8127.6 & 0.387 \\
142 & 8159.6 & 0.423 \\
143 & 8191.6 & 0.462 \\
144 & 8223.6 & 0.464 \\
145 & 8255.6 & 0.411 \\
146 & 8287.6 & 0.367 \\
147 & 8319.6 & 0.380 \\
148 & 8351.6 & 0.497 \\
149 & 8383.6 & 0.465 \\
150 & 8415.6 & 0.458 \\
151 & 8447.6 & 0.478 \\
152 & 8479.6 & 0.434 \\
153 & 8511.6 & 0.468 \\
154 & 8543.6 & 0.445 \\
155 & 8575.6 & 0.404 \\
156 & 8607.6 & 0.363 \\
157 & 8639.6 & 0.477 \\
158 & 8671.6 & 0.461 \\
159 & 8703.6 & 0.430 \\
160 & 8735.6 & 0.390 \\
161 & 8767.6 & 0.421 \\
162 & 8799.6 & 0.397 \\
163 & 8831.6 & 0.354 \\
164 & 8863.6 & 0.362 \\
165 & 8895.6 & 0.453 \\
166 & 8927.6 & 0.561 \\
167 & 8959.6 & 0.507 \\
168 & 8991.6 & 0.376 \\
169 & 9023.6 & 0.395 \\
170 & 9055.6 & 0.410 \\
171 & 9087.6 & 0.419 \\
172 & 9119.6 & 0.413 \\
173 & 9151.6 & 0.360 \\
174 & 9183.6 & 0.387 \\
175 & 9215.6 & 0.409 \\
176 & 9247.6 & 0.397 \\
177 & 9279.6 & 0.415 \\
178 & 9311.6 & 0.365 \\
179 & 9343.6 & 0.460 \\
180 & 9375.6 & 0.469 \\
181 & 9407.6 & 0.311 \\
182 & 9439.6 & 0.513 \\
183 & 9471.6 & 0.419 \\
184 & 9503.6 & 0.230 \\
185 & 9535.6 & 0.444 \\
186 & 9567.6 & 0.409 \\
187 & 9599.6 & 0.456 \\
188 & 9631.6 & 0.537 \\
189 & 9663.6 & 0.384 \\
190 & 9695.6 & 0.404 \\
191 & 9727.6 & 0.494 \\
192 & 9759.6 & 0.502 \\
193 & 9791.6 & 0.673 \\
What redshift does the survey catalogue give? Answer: 0.77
